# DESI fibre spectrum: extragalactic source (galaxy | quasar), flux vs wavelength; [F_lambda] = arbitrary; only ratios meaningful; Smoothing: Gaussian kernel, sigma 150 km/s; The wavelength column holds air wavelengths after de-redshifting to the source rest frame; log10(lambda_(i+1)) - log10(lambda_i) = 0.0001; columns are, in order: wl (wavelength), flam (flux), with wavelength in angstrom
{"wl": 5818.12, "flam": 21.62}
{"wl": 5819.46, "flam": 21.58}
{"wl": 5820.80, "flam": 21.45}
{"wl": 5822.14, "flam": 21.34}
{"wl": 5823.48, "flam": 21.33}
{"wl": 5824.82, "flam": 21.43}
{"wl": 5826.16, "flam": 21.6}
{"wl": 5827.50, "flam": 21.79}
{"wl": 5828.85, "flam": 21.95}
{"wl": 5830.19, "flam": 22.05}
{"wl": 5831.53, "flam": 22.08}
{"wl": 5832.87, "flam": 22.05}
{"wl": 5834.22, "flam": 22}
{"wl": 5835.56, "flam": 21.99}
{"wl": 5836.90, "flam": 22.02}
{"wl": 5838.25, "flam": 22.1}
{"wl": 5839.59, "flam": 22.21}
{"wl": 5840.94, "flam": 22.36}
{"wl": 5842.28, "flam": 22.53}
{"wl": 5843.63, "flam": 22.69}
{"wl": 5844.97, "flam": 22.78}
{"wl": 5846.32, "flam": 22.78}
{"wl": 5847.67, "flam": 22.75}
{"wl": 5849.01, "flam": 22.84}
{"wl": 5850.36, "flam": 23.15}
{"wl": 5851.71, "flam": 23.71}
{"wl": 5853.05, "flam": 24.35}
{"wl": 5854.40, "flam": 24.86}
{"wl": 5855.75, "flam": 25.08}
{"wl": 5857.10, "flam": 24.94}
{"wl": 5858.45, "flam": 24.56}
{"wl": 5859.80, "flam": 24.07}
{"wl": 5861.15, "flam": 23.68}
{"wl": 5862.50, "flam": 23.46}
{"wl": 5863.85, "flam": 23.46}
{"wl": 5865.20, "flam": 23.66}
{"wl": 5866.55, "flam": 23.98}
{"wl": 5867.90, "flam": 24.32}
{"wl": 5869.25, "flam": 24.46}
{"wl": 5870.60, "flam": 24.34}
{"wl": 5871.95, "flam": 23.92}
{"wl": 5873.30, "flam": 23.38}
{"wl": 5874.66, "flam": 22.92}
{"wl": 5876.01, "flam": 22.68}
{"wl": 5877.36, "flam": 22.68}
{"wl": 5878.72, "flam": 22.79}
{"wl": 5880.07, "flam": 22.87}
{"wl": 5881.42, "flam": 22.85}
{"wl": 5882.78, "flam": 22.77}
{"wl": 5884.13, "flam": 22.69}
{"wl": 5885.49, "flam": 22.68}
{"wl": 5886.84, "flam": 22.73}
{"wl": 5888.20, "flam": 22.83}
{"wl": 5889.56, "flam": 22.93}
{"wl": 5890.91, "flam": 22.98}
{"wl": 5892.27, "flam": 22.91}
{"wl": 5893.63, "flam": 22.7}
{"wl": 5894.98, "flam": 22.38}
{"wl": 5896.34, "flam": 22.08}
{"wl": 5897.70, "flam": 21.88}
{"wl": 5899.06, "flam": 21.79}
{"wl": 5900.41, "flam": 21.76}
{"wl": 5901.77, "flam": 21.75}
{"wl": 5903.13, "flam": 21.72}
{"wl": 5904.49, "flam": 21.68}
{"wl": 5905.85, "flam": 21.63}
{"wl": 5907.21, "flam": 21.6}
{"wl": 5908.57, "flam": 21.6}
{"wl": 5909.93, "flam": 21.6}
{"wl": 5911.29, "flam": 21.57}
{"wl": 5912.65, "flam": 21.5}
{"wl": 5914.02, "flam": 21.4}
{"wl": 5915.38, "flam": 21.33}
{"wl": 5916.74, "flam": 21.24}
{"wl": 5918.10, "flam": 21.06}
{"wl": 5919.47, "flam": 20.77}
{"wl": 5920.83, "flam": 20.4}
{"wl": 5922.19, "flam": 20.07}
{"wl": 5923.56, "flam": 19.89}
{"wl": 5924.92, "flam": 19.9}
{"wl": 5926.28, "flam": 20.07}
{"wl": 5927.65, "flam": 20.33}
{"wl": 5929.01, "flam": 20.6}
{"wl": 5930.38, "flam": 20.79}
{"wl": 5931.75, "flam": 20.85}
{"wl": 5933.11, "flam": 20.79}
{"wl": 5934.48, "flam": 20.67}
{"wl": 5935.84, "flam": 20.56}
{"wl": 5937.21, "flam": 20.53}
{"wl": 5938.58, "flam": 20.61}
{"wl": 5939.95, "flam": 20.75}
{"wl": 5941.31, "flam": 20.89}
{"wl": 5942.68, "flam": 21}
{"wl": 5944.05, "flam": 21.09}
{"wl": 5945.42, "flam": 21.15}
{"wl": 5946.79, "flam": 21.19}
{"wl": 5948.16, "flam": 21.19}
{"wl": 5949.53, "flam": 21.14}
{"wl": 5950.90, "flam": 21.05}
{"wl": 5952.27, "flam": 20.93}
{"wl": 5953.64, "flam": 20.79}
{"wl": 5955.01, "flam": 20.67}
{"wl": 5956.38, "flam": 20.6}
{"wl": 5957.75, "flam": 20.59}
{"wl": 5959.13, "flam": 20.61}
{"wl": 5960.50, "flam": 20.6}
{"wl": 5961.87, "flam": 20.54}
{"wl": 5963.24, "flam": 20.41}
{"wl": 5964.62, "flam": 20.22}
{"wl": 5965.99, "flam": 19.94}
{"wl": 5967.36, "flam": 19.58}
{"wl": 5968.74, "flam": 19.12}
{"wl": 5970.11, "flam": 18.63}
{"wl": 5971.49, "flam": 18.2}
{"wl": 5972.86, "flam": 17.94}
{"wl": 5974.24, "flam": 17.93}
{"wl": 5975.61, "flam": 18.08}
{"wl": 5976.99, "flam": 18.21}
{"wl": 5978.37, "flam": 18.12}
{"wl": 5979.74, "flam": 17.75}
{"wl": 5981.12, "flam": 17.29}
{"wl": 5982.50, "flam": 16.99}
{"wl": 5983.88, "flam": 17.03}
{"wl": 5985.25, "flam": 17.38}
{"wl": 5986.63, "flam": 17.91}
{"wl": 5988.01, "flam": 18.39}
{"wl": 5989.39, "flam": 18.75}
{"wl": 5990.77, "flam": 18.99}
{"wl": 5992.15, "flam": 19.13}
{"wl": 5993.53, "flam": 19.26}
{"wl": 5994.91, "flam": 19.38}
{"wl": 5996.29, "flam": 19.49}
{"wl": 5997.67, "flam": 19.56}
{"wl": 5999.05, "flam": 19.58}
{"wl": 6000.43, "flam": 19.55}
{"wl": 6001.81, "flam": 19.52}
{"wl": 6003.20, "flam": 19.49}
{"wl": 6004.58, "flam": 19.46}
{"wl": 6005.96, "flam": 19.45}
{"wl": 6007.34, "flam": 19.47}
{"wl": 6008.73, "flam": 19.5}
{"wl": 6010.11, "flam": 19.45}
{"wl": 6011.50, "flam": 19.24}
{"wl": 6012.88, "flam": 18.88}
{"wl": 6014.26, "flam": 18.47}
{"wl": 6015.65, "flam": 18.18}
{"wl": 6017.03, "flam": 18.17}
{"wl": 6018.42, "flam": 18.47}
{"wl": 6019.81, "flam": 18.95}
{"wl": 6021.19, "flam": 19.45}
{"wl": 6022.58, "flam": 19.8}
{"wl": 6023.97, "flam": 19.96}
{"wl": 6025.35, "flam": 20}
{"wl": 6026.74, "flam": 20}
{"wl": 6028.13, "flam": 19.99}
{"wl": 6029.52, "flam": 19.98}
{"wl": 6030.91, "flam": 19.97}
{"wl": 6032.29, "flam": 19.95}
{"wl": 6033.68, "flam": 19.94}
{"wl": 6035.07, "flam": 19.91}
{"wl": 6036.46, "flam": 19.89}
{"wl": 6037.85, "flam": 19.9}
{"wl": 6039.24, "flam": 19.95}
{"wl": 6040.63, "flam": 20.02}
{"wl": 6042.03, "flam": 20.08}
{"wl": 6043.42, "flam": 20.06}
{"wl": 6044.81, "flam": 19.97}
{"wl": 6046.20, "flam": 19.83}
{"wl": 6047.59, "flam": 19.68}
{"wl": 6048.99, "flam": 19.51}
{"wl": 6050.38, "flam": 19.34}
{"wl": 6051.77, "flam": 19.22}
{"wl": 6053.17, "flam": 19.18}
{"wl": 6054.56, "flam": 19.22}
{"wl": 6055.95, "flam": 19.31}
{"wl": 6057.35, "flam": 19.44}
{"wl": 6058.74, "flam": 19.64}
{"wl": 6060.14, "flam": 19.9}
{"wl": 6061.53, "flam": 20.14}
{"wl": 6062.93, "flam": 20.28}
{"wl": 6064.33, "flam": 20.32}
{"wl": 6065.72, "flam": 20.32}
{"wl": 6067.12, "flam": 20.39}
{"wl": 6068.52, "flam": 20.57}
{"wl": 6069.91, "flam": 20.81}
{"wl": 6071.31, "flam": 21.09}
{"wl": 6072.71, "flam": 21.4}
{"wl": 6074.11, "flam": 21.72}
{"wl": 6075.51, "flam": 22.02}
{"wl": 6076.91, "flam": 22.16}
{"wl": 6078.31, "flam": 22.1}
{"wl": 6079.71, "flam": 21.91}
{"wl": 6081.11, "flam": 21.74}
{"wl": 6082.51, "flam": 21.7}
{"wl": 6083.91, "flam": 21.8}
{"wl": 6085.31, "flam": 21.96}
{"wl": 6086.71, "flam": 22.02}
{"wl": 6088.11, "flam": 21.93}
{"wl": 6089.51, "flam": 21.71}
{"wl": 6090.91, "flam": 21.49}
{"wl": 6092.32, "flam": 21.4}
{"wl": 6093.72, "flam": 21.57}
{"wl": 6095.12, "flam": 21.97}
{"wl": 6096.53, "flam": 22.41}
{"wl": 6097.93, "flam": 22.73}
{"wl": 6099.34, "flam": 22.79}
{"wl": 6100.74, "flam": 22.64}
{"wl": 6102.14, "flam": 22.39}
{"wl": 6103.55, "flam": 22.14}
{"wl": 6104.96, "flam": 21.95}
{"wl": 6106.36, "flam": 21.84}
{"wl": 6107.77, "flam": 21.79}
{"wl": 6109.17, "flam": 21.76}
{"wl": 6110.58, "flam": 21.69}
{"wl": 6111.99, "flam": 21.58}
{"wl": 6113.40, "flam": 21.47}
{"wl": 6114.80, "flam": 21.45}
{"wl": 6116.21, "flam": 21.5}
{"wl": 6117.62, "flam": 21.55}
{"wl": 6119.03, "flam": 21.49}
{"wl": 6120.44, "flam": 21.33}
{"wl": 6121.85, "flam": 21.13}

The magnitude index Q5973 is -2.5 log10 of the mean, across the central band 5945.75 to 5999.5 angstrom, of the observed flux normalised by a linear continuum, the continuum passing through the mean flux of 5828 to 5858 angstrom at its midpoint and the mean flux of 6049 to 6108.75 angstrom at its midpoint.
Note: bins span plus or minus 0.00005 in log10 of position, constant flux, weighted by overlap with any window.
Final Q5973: 0.14 mag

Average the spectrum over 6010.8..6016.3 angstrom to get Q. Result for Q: 18.7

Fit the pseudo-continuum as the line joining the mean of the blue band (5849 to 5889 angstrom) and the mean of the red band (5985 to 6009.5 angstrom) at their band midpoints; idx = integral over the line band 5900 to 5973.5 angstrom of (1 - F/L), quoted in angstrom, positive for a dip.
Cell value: 1.9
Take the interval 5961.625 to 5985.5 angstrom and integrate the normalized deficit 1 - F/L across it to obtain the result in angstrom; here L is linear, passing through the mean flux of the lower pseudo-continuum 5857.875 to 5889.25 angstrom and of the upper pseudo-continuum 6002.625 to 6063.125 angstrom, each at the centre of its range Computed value 2.8 angstrom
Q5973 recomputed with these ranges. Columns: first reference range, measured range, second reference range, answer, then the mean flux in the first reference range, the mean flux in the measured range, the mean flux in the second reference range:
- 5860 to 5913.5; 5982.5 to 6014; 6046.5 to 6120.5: 0.15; 22.7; 19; 21.2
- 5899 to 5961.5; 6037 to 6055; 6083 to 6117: 0.10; 21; 19.7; 21.9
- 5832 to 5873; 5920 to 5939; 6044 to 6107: 0.11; 23.4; 20.4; 21.1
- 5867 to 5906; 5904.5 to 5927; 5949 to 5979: 0.03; 22.8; 21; 19.7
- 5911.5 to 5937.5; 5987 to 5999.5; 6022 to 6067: 0.06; 20.7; 19.1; 19.8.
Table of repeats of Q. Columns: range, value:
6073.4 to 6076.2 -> 21.8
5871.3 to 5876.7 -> 23.2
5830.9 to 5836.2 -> 22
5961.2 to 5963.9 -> 20.5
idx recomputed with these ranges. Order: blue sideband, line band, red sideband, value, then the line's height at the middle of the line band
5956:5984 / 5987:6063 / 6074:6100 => 3.3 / 20.4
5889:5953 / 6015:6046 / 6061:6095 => 2.4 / 21.3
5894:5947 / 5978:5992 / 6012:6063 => 1.6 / 20.3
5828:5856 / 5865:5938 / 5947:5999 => -2.6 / 21.2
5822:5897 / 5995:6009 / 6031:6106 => 1.3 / 21.5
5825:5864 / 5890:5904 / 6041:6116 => 0.2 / 22.5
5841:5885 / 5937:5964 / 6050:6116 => 2.1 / 22.6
